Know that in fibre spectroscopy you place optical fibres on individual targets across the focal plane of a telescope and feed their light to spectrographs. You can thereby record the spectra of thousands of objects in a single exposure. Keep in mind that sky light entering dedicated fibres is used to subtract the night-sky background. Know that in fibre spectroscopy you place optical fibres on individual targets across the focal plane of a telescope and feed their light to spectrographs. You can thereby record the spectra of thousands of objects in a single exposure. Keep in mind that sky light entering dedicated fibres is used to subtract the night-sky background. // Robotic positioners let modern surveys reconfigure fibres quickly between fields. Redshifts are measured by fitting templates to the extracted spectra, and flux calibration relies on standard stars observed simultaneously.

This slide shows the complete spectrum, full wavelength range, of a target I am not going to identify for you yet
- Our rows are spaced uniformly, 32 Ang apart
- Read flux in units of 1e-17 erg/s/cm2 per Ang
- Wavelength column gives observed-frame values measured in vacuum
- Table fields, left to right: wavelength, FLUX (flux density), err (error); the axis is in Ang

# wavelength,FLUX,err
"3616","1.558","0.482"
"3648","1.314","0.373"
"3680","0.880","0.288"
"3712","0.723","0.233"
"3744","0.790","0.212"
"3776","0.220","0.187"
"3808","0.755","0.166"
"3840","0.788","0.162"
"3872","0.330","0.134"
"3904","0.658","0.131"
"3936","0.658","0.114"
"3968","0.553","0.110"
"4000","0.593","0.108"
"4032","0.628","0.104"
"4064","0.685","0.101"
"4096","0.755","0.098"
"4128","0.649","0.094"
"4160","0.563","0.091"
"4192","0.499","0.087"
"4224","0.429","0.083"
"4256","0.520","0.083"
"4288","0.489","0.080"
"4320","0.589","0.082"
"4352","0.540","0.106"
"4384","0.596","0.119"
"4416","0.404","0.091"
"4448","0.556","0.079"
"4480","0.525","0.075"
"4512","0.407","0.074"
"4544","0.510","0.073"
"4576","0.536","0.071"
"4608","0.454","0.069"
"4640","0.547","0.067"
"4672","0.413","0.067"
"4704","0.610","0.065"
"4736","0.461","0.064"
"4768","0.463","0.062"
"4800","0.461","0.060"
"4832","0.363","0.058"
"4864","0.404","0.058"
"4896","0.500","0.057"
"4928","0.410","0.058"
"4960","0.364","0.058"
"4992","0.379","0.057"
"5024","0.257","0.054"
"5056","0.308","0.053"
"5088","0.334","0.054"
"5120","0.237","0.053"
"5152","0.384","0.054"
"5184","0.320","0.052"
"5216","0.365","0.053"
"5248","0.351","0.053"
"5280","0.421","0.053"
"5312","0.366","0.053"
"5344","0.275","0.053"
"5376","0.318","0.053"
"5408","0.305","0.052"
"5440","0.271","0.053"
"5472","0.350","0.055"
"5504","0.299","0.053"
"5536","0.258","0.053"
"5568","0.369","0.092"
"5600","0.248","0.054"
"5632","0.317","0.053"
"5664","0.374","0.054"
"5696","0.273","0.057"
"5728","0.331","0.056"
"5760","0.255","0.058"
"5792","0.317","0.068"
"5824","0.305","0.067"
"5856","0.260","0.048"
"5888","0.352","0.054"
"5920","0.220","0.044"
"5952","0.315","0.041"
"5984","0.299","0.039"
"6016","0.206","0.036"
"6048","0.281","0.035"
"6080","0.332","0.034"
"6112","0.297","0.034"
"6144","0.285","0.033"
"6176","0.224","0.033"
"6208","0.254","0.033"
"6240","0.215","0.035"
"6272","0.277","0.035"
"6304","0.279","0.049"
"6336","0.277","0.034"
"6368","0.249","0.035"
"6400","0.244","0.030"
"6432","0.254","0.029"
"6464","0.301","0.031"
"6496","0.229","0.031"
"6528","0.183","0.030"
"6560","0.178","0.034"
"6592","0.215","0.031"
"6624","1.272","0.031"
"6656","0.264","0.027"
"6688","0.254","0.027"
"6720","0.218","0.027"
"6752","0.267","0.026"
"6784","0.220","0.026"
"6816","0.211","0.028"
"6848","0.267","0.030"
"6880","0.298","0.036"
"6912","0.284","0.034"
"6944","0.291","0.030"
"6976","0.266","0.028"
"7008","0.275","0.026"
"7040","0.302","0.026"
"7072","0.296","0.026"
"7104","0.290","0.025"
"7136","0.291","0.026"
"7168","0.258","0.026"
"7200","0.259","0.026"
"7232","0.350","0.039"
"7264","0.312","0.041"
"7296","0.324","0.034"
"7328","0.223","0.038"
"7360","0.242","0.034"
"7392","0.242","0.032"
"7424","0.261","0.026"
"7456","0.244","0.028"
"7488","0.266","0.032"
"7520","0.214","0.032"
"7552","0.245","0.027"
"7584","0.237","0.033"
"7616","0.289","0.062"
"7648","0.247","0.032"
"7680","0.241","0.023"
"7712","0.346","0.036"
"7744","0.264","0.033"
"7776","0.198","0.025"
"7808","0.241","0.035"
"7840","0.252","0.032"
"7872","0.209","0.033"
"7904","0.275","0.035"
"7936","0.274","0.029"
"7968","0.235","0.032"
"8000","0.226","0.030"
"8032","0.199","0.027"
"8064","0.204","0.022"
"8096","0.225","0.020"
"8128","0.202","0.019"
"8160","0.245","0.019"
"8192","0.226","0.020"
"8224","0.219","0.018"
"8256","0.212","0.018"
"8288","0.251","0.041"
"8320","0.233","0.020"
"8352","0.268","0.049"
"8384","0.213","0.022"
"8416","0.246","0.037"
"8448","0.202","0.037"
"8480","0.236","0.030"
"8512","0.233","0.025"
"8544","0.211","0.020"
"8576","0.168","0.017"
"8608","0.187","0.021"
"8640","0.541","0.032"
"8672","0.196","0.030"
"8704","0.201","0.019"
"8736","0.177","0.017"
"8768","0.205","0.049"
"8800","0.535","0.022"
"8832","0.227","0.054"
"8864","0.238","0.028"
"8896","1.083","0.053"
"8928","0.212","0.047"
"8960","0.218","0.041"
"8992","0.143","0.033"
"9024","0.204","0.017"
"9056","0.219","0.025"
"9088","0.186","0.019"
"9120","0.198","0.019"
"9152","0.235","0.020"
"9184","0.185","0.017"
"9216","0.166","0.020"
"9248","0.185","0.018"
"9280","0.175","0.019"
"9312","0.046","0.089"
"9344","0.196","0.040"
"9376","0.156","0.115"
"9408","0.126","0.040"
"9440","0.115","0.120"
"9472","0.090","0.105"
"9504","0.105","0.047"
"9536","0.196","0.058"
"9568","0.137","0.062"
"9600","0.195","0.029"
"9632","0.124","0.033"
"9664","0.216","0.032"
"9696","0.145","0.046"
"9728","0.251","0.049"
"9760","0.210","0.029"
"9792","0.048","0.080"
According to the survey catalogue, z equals 0.77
